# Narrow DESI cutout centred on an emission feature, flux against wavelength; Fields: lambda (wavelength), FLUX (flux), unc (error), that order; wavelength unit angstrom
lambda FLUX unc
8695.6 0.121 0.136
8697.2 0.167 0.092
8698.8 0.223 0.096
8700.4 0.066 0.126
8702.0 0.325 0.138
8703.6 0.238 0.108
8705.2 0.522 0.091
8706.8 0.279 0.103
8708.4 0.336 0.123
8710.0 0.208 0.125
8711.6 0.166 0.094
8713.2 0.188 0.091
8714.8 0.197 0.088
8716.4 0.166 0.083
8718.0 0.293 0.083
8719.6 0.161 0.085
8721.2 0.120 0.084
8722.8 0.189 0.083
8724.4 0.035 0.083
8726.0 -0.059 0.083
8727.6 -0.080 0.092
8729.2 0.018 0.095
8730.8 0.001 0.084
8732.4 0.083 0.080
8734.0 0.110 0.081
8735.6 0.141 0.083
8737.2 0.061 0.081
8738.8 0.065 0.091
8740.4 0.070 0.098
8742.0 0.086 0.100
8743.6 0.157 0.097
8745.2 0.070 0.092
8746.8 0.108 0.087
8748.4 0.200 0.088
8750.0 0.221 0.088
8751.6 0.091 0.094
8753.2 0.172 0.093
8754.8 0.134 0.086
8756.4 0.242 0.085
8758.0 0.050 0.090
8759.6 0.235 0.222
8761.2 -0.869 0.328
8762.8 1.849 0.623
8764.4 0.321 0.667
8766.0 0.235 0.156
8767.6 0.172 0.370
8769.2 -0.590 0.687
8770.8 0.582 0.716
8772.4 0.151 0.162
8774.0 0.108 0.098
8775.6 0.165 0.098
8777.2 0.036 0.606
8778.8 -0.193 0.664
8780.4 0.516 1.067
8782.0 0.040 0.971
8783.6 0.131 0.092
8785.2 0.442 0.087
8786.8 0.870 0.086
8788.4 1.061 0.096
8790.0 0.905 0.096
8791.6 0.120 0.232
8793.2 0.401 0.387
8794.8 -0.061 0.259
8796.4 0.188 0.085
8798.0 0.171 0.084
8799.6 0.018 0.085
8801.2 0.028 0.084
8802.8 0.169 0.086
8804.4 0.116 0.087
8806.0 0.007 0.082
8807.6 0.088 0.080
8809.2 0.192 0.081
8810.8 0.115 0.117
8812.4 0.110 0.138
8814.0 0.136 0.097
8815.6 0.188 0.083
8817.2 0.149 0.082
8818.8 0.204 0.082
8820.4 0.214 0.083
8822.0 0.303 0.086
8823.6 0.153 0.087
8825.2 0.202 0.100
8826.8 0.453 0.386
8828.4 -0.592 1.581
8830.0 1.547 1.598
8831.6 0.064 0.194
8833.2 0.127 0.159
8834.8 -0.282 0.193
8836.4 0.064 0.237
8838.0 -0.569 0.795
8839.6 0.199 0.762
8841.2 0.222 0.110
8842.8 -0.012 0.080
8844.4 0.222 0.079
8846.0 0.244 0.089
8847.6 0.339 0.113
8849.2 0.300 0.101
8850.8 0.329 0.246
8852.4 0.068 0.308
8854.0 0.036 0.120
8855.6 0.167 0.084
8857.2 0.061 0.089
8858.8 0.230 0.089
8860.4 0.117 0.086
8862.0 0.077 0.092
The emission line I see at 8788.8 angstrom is [O III]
